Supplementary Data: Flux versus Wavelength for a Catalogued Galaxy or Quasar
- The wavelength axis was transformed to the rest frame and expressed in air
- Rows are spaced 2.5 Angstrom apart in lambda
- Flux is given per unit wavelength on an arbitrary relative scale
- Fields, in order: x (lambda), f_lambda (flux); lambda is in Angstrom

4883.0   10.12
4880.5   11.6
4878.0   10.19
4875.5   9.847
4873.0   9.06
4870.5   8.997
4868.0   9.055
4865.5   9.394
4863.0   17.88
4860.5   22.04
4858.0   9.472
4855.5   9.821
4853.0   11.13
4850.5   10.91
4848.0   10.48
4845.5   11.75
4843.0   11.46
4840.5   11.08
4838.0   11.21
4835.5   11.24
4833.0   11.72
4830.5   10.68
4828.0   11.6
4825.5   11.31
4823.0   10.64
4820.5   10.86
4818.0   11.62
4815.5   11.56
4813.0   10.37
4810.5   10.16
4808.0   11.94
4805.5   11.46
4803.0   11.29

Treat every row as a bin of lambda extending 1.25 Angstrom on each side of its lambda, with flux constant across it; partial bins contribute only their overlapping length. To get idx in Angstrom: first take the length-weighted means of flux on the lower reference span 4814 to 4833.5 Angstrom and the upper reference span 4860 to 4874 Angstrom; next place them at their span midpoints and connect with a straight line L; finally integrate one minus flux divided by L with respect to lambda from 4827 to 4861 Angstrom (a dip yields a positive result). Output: 0.6 Angstrom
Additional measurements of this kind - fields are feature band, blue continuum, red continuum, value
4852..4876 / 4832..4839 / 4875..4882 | -1.9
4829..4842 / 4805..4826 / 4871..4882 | -0.5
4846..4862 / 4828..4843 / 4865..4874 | -3.8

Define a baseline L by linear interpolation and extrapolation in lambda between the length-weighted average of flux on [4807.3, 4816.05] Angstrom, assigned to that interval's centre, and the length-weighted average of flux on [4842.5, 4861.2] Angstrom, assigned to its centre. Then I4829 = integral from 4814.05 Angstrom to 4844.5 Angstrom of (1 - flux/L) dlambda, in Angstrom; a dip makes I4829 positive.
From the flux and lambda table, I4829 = 0.2 Angstrom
